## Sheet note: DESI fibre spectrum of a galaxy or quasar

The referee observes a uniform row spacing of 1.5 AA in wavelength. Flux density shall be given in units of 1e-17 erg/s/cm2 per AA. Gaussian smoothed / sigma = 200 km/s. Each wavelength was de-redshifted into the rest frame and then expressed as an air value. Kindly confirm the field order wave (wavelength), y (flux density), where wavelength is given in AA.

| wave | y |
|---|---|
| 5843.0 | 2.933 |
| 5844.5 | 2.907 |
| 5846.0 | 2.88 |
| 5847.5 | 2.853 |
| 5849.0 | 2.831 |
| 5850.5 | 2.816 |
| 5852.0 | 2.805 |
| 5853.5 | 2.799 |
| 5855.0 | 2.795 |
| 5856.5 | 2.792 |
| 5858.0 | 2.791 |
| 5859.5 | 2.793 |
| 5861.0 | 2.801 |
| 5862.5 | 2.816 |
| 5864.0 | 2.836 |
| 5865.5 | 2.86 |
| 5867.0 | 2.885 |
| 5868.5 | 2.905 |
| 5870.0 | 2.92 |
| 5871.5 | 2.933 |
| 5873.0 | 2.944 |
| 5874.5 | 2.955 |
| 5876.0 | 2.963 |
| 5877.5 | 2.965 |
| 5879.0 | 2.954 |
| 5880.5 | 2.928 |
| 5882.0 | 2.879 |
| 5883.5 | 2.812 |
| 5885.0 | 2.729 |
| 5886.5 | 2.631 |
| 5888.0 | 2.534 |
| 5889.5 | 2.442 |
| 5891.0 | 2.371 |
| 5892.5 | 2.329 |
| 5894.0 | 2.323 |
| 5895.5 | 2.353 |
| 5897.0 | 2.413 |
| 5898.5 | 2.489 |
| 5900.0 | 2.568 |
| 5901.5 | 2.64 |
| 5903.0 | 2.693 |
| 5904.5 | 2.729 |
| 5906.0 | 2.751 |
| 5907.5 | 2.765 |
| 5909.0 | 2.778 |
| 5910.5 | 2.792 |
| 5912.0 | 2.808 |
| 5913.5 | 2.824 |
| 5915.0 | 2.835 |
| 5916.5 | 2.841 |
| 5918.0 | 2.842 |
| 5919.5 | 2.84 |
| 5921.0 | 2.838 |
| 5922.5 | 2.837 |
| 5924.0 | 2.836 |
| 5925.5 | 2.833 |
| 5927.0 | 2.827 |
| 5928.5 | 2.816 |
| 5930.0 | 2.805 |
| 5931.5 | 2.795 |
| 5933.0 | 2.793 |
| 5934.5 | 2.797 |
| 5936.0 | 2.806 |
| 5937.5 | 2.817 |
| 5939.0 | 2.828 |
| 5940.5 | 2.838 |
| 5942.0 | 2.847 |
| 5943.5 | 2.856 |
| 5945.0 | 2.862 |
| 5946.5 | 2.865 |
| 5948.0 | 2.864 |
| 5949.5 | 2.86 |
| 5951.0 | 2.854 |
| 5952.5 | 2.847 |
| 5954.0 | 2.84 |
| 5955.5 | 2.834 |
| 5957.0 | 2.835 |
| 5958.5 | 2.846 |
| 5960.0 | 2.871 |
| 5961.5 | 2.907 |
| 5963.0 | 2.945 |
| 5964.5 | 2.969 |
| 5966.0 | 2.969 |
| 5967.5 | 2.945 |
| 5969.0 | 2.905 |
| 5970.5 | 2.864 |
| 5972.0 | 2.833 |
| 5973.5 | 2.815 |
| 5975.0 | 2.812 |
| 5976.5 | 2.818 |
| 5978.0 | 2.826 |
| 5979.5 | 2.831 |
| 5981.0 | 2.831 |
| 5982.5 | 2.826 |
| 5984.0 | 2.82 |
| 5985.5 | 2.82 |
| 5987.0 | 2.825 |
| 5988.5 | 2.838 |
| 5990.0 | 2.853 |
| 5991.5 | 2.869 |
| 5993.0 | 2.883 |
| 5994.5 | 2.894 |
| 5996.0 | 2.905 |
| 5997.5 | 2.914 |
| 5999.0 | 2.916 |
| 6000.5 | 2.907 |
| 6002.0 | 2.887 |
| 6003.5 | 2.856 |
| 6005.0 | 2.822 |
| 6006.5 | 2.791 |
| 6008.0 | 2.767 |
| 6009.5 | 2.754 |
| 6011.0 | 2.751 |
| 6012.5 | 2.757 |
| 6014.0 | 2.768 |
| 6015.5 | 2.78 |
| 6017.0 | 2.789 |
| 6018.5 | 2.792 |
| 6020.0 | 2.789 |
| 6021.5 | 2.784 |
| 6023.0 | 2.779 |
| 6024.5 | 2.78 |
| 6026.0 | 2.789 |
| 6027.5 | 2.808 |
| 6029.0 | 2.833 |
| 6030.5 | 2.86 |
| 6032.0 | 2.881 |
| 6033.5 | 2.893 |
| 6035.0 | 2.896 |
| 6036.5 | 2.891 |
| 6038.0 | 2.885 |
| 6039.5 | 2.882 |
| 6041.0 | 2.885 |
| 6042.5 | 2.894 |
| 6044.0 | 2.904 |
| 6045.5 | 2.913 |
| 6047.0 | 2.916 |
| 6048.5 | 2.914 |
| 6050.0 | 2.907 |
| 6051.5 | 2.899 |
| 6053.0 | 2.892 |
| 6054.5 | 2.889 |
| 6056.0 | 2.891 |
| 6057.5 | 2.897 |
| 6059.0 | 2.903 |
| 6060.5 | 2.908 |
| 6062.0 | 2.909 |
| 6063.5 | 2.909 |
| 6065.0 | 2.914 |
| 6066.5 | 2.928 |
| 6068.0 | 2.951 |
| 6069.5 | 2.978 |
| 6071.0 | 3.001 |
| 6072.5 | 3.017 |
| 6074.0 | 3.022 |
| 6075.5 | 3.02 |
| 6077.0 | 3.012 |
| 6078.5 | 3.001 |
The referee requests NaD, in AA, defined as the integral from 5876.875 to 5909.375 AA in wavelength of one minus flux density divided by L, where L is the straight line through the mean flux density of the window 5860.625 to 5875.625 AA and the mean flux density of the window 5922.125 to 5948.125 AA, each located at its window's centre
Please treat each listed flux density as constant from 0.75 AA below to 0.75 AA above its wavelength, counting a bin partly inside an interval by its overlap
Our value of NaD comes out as 2.6 AA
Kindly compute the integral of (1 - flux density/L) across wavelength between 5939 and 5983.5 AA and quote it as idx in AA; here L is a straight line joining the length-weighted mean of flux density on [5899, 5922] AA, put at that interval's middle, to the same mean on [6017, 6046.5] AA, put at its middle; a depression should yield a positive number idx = -1.0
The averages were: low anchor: 2.77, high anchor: 2.85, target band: 2.86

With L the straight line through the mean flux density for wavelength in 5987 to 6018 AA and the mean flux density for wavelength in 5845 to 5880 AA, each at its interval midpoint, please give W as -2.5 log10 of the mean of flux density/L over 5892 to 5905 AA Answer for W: 0.14 mag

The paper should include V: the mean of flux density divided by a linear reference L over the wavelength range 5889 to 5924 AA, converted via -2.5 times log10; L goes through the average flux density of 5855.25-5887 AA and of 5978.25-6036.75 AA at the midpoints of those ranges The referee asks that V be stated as 0.08 mag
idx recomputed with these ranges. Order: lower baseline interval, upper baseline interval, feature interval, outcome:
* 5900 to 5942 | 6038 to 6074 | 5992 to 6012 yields 0.15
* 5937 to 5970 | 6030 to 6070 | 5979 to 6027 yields 1.07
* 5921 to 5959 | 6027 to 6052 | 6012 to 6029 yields 0.54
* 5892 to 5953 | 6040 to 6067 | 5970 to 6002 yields -0.29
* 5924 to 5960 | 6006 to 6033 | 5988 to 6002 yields -0.41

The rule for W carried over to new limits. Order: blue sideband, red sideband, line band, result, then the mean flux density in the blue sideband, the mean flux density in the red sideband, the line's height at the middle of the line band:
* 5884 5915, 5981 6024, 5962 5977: -0.051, 2.61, 2.83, 2.76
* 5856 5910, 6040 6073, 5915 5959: -0.018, 2.73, 2.92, 2.79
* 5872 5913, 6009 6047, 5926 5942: -0.032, 2.69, 2.83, 2.73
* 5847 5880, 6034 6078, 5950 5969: 0.002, 2.86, 2.93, 2.89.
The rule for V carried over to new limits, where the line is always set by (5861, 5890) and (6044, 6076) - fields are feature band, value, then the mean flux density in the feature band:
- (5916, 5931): 0.012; 2.83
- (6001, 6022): 0.043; 2.79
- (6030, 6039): 0.012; 2.88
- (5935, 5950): 0.011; 2.84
